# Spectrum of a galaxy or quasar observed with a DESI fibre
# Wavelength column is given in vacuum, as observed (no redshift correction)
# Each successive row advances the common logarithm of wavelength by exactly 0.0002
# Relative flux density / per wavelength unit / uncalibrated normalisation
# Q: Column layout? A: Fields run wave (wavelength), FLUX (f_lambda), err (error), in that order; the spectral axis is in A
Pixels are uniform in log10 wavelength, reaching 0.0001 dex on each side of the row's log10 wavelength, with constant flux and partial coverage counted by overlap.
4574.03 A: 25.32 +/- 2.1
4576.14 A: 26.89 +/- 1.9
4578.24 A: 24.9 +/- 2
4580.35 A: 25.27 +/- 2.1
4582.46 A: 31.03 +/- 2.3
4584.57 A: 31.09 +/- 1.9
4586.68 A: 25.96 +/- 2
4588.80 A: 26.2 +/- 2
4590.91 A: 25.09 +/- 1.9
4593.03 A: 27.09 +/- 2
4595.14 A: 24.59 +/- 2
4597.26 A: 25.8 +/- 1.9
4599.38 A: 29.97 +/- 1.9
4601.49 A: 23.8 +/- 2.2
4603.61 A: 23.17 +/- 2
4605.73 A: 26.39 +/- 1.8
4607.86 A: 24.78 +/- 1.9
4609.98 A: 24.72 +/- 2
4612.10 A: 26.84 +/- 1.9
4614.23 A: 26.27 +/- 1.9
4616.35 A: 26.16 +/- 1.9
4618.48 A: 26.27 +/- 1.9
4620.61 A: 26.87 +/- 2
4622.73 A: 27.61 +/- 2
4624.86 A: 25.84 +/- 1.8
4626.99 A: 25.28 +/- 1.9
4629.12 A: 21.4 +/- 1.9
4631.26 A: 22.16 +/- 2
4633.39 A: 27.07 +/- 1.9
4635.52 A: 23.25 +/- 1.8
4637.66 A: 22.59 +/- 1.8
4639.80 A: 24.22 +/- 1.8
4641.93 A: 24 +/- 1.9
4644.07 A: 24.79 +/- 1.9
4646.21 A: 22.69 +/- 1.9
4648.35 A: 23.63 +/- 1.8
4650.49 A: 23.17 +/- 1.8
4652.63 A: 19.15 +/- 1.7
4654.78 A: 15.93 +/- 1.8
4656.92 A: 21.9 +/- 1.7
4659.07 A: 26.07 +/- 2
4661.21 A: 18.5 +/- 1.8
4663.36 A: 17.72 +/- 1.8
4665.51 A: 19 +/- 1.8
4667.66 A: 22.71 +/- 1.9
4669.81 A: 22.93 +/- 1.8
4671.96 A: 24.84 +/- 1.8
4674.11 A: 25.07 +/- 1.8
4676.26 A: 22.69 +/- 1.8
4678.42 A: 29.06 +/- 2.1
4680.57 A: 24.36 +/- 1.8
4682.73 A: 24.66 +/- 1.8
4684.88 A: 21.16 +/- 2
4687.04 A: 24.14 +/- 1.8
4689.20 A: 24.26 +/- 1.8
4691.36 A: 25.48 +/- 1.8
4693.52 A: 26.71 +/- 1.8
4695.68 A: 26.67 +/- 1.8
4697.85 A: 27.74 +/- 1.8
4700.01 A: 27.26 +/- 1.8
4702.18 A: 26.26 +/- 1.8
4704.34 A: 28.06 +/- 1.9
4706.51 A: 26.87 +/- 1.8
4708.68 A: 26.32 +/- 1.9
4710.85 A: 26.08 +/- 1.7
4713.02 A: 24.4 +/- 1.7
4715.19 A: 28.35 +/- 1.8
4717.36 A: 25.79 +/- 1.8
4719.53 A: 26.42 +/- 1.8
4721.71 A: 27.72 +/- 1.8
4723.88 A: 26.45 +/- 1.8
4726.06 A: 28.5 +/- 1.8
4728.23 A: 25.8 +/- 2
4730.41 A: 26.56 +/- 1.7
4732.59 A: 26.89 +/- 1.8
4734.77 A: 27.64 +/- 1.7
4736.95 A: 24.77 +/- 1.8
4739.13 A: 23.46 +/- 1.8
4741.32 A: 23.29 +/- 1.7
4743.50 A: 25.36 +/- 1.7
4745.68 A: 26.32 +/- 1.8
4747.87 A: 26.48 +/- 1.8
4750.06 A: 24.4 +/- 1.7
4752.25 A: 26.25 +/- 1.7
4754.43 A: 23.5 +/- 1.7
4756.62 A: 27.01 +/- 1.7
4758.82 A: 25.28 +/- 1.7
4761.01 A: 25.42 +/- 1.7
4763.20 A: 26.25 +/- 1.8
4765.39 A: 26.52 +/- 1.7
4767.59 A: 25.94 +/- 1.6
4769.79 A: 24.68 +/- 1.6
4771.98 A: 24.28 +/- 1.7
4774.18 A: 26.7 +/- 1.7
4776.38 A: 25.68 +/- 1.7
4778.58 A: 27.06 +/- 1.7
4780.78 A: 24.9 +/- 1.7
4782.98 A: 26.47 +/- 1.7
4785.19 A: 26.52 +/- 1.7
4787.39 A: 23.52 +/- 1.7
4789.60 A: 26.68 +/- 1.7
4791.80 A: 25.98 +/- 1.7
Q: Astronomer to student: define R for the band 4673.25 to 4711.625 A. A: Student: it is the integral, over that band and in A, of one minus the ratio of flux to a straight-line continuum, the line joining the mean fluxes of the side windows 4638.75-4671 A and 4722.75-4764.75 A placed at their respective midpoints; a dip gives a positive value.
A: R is -3.7 A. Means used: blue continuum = 21.8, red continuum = 25.8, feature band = 25.7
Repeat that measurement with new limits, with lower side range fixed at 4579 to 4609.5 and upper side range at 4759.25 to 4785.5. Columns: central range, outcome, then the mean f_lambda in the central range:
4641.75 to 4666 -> 4.5 A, 21.3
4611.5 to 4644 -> 1.6 A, 25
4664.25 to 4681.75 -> 1.6 A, 23.8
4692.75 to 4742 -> -0.9 A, 26.5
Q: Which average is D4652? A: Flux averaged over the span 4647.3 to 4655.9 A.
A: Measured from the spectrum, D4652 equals 20.5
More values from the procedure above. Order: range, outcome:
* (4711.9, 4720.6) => 26.3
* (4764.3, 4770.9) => 25.7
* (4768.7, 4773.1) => 24.5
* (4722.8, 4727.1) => 27.4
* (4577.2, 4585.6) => 28.1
